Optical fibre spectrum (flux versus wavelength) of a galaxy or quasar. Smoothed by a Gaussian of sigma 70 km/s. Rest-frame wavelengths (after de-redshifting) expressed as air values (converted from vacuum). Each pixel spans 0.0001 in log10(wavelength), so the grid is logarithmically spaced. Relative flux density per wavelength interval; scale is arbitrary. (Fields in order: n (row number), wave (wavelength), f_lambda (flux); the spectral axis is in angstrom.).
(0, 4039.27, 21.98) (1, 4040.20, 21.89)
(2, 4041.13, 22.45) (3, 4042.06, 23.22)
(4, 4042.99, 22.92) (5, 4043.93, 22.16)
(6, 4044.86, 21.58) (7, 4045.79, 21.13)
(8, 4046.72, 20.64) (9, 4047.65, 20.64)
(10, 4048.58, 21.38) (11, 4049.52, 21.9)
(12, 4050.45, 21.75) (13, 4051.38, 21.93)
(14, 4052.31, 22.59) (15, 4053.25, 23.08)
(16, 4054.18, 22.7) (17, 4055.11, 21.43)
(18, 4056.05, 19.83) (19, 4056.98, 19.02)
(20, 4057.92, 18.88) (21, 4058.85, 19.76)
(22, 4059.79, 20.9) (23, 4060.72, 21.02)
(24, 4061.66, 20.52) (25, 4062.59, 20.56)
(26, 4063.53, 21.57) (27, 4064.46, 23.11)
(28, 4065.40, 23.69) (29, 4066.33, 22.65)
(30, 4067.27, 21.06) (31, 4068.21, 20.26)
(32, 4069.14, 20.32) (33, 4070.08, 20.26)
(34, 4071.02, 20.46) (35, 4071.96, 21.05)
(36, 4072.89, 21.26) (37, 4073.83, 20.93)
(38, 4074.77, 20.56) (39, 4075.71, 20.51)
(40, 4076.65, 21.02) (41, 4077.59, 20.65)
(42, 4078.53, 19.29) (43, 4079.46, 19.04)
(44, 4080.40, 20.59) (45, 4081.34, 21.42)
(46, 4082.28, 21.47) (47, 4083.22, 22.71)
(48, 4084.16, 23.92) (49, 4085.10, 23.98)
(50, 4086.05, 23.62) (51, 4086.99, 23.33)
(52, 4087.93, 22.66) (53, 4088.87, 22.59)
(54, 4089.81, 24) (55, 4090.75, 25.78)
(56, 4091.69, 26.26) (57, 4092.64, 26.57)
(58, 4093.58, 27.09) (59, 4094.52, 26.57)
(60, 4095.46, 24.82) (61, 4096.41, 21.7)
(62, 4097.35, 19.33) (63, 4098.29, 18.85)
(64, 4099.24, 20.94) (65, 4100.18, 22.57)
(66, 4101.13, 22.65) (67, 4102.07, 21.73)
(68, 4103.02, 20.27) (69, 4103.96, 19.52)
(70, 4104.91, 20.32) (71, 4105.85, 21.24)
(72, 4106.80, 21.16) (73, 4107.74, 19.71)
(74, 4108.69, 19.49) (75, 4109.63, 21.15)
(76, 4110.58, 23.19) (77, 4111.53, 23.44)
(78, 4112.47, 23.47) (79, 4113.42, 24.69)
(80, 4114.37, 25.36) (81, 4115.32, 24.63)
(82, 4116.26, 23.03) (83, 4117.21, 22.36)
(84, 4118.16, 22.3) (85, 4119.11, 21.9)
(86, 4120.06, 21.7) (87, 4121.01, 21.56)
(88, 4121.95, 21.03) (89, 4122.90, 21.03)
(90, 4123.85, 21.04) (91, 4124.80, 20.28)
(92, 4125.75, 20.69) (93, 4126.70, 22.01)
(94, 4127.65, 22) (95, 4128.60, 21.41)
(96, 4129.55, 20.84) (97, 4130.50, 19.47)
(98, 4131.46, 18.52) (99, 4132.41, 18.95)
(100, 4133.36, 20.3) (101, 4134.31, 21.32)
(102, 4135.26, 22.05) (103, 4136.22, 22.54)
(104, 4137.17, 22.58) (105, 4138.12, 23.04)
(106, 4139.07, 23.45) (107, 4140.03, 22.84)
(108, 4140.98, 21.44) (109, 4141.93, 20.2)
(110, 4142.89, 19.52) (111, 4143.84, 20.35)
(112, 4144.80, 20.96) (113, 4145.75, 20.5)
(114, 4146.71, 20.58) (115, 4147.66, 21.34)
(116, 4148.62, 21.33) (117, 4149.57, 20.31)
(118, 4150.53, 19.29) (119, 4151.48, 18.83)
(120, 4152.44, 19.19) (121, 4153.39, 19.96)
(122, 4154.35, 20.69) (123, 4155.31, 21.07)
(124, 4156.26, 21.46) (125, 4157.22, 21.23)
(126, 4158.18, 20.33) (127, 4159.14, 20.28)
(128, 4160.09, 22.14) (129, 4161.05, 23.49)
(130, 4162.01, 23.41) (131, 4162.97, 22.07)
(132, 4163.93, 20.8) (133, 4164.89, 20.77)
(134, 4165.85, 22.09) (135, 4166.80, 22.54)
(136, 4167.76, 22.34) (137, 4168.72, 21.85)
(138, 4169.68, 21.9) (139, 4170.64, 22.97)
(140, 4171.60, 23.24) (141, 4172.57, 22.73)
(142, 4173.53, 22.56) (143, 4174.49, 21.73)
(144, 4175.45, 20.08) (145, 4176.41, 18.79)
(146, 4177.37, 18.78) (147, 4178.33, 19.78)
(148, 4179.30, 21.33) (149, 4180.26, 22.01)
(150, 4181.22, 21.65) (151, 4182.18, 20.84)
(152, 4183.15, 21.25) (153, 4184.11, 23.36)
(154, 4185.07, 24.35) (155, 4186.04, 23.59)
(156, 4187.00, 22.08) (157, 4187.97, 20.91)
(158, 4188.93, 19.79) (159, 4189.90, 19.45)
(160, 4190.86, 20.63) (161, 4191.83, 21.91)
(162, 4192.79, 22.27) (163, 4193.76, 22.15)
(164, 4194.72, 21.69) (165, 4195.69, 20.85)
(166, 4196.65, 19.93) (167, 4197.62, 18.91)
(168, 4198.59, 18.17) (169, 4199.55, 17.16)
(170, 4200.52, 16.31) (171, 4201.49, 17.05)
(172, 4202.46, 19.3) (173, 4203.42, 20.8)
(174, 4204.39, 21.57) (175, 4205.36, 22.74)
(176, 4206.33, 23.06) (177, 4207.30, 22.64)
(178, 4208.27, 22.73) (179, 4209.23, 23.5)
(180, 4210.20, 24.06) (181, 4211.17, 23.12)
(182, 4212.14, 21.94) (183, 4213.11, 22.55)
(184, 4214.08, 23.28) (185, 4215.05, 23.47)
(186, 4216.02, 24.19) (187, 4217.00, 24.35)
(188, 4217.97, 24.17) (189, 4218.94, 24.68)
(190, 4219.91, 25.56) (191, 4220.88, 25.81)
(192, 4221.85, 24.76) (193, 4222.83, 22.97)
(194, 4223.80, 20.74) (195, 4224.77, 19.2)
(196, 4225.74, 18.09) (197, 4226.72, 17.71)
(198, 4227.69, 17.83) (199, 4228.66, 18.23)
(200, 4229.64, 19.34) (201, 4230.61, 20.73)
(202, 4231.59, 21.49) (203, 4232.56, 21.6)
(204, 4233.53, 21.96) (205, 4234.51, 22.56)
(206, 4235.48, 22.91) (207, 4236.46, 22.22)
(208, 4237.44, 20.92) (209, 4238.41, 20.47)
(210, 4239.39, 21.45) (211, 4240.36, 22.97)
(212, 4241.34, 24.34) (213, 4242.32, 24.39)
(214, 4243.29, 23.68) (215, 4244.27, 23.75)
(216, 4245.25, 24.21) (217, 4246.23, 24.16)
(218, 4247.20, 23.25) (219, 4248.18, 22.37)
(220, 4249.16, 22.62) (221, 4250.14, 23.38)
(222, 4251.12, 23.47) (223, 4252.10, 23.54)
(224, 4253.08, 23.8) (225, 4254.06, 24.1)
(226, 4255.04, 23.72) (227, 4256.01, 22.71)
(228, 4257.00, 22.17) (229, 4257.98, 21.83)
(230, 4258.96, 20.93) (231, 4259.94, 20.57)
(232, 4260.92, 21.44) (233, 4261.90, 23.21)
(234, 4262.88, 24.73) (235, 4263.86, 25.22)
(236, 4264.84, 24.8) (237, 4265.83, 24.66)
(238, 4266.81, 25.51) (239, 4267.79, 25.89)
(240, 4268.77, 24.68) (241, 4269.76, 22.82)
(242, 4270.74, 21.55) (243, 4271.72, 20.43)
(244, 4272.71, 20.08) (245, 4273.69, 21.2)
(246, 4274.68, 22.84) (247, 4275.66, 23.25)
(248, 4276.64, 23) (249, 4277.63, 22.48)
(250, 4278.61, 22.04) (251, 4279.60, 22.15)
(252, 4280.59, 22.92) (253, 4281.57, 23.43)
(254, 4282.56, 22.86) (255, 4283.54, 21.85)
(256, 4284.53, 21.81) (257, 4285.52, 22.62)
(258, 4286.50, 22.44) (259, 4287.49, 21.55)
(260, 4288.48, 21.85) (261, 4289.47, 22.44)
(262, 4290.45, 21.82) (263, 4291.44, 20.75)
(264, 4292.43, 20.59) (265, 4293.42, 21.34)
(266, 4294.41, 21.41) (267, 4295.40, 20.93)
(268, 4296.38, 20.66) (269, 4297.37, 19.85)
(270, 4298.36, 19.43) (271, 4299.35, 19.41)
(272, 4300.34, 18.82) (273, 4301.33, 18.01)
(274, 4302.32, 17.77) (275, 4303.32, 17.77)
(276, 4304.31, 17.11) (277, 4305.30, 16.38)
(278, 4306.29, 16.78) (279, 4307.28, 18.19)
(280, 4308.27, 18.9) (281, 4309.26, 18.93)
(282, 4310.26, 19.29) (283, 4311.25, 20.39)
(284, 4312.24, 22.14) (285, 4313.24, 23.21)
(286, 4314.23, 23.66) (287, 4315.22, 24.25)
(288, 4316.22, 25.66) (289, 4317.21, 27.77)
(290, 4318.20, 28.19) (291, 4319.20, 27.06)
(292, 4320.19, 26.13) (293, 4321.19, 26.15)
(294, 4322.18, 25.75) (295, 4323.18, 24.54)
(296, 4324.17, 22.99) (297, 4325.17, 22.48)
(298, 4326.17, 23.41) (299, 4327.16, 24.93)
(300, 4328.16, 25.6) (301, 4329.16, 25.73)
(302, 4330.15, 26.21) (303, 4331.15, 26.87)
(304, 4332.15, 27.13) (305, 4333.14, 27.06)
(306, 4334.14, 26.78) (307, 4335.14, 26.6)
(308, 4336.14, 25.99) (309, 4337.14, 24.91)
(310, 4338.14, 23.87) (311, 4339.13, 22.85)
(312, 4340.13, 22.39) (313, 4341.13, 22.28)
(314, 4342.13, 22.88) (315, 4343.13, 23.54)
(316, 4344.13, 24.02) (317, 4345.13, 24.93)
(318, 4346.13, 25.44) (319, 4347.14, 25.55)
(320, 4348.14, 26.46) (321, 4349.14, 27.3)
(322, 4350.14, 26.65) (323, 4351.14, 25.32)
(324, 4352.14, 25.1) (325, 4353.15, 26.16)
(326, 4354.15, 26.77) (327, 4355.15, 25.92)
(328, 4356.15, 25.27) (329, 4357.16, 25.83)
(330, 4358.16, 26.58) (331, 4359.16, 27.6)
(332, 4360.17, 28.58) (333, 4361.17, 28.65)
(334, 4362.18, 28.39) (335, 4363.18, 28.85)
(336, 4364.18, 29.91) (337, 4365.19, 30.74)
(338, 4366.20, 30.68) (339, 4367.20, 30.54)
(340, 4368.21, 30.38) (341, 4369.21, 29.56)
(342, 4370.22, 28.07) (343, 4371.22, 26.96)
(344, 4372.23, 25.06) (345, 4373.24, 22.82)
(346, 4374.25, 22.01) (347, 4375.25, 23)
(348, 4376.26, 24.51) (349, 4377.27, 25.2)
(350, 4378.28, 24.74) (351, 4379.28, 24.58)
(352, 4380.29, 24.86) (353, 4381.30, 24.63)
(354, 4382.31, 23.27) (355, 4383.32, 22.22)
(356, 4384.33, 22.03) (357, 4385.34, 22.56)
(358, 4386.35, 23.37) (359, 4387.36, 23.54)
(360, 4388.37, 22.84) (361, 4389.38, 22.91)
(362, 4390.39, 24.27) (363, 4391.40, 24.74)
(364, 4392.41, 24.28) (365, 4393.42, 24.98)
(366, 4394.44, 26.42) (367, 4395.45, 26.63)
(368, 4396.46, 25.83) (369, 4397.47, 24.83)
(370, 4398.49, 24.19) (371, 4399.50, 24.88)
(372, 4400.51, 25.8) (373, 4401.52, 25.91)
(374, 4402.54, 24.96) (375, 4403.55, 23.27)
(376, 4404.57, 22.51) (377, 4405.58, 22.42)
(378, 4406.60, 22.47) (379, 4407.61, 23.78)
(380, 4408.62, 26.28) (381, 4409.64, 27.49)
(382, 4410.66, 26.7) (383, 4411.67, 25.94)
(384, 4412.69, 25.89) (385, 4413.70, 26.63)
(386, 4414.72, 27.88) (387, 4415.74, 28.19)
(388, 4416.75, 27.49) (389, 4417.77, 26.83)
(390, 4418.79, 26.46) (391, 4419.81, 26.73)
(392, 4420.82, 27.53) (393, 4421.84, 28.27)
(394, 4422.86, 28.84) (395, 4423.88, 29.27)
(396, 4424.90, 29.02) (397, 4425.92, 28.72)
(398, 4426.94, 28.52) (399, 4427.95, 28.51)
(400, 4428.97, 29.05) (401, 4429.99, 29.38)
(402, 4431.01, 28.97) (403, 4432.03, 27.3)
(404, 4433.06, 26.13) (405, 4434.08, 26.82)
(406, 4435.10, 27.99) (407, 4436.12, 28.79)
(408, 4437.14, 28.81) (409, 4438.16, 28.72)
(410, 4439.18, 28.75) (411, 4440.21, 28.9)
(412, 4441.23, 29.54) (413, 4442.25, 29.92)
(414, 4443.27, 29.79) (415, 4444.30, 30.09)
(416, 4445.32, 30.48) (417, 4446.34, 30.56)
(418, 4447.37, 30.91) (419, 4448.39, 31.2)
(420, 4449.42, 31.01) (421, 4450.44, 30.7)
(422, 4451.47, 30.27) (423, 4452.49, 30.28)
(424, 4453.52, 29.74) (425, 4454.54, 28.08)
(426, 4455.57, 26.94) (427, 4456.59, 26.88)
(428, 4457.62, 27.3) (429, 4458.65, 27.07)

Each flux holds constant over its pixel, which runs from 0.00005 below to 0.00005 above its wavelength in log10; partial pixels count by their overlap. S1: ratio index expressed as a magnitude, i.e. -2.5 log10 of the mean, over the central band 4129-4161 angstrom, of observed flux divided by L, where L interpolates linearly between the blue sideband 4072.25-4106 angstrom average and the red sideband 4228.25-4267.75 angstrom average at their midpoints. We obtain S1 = 0.08 mag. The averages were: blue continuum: 22.2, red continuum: 22.8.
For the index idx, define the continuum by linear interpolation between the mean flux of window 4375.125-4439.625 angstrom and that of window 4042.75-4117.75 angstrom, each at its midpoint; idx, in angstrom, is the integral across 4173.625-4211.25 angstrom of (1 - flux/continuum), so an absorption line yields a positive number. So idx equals 3.65 angstrom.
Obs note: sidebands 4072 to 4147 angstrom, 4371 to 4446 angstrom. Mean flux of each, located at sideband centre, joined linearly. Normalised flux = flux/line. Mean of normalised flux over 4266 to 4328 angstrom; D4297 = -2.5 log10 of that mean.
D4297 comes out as 0.117 mag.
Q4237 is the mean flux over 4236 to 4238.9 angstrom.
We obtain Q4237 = 21.2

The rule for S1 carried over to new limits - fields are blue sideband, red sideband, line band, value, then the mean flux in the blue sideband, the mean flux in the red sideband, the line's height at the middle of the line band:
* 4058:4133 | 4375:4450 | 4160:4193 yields 0.06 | 21.8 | 26.5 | 23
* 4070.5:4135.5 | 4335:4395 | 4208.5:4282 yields 0.06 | 21.9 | 25.5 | 23.9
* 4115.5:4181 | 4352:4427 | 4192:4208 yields 0.10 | 21.3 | 26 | 22.3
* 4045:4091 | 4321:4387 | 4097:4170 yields 0.05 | 21.5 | 25.6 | 22.4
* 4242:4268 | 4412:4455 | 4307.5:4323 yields 0.07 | 23.5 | 28.7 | 25.2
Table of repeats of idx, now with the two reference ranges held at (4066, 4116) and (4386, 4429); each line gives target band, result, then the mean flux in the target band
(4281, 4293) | 1.2 angstrom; 22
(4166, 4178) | 0.8 angstrom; 21.6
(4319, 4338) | -0.4 angstrom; 25.5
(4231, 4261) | 1.6 angstrom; 22.7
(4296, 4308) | 3.1 angstrom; 18.3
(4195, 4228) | 2.8 angstrom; 21.6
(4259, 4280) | 1.1 angstrom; 22.9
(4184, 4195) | 0.7 angstrom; 21.8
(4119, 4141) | 1.2 angstrom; 21.3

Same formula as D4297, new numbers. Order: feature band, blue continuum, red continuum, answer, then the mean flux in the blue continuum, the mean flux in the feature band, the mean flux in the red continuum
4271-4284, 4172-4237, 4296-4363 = 0.03 mag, 21.5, 22.2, 23.9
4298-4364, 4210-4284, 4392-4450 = 0.04 mag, 22.6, 24.1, 27.3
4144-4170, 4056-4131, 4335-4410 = 0.07 mag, 21.8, 21.1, 25.3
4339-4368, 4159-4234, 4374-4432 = -0.08 mag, 21.5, 26.5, 25.6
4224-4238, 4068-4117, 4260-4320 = 0.08 mag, 22.2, 20.4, 21.9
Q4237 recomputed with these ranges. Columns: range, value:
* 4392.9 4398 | 25.7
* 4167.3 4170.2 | 22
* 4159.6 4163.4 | 22.8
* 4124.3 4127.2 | 21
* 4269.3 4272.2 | 21.6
